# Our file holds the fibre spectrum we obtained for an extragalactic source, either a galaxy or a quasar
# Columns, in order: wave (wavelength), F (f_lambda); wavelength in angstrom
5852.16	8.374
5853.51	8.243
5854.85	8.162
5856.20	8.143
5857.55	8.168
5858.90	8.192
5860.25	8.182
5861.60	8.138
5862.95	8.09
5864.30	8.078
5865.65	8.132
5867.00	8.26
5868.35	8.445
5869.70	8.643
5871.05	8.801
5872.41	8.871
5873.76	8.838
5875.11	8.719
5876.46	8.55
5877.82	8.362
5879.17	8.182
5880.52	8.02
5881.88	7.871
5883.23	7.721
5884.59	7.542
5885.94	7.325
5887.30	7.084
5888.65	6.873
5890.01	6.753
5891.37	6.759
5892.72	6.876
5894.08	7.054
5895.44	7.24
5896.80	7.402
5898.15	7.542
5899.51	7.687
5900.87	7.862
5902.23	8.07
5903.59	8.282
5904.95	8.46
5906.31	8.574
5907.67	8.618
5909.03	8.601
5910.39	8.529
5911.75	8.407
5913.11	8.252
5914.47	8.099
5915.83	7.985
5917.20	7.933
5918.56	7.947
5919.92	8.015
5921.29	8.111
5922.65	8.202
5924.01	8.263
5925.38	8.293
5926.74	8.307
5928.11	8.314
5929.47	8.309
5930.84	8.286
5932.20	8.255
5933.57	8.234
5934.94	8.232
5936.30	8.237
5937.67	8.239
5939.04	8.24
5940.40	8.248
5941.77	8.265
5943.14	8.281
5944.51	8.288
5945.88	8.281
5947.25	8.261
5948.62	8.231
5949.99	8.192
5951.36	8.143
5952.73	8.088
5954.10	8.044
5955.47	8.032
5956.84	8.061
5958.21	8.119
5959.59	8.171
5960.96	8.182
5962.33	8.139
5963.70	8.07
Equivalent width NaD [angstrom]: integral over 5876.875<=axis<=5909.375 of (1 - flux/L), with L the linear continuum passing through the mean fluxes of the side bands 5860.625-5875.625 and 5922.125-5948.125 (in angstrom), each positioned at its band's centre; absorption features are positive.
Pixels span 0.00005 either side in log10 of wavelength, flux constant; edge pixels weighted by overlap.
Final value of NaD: 2.6 angstrom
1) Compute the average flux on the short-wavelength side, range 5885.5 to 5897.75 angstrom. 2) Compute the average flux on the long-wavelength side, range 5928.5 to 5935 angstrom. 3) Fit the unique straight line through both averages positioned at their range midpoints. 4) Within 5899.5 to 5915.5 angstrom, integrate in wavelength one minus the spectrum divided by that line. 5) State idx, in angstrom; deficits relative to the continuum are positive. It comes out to -1.65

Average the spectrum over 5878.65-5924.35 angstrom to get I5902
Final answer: 7.82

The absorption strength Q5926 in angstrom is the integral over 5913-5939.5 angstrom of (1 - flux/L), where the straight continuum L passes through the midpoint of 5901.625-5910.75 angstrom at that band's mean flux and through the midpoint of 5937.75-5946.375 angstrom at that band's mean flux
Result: 0.5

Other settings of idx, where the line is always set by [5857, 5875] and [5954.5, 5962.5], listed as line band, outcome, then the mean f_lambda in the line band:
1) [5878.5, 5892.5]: 1.57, 7.4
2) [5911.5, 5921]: 0.19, 8.07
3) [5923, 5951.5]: -0.28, 8.26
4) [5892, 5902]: 1.07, 7.41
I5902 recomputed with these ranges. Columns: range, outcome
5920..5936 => 8.25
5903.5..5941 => 8.27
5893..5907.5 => 7.82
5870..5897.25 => 7.75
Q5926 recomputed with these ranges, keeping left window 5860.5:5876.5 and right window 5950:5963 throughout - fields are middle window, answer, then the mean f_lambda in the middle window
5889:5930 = 1.7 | 7.95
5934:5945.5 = -0.1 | 8.25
